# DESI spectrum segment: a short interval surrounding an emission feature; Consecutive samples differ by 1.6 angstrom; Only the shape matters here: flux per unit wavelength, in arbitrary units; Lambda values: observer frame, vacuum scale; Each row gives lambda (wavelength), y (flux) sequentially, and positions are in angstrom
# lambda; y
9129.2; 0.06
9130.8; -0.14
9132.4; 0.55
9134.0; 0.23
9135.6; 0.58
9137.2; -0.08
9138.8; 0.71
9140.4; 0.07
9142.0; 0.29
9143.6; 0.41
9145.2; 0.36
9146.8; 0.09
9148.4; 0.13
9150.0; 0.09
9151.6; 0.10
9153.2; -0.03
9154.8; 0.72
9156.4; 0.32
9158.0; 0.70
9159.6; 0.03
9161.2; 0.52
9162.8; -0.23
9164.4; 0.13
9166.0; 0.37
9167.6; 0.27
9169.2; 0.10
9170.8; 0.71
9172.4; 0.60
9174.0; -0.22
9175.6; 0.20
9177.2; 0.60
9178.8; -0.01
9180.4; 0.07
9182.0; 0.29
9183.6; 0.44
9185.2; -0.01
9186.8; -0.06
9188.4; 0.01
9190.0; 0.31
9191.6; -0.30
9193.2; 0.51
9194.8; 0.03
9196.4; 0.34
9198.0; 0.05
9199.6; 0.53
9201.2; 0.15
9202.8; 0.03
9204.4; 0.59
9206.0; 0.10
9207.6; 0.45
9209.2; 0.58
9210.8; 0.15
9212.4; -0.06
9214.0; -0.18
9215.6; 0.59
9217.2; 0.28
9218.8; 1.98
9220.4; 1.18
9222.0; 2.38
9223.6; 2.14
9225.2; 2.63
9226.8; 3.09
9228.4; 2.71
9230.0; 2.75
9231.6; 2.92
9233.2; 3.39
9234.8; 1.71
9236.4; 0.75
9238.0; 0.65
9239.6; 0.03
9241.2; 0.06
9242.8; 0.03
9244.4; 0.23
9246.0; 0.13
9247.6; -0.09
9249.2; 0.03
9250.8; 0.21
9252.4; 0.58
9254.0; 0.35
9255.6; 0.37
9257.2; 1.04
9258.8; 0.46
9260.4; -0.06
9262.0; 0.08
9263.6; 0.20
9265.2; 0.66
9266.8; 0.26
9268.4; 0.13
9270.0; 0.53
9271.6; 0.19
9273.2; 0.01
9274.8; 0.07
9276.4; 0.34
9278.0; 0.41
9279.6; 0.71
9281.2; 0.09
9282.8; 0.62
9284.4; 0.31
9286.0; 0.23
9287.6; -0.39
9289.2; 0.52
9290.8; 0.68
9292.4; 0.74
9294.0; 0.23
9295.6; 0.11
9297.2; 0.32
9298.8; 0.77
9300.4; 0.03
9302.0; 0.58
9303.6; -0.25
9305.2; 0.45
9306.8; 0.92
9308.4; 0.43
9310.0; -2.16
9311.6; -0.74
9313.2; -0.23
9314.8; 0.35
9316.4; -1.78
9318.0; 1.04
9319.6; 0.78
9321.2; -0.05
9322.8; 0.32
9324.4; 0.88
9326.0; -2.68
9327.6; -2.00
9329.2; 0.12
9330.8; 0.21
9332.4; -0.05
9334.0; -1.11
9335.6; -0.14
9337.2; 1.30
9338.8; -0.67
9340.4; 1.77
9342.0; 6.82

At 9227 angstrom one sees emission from [O II]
